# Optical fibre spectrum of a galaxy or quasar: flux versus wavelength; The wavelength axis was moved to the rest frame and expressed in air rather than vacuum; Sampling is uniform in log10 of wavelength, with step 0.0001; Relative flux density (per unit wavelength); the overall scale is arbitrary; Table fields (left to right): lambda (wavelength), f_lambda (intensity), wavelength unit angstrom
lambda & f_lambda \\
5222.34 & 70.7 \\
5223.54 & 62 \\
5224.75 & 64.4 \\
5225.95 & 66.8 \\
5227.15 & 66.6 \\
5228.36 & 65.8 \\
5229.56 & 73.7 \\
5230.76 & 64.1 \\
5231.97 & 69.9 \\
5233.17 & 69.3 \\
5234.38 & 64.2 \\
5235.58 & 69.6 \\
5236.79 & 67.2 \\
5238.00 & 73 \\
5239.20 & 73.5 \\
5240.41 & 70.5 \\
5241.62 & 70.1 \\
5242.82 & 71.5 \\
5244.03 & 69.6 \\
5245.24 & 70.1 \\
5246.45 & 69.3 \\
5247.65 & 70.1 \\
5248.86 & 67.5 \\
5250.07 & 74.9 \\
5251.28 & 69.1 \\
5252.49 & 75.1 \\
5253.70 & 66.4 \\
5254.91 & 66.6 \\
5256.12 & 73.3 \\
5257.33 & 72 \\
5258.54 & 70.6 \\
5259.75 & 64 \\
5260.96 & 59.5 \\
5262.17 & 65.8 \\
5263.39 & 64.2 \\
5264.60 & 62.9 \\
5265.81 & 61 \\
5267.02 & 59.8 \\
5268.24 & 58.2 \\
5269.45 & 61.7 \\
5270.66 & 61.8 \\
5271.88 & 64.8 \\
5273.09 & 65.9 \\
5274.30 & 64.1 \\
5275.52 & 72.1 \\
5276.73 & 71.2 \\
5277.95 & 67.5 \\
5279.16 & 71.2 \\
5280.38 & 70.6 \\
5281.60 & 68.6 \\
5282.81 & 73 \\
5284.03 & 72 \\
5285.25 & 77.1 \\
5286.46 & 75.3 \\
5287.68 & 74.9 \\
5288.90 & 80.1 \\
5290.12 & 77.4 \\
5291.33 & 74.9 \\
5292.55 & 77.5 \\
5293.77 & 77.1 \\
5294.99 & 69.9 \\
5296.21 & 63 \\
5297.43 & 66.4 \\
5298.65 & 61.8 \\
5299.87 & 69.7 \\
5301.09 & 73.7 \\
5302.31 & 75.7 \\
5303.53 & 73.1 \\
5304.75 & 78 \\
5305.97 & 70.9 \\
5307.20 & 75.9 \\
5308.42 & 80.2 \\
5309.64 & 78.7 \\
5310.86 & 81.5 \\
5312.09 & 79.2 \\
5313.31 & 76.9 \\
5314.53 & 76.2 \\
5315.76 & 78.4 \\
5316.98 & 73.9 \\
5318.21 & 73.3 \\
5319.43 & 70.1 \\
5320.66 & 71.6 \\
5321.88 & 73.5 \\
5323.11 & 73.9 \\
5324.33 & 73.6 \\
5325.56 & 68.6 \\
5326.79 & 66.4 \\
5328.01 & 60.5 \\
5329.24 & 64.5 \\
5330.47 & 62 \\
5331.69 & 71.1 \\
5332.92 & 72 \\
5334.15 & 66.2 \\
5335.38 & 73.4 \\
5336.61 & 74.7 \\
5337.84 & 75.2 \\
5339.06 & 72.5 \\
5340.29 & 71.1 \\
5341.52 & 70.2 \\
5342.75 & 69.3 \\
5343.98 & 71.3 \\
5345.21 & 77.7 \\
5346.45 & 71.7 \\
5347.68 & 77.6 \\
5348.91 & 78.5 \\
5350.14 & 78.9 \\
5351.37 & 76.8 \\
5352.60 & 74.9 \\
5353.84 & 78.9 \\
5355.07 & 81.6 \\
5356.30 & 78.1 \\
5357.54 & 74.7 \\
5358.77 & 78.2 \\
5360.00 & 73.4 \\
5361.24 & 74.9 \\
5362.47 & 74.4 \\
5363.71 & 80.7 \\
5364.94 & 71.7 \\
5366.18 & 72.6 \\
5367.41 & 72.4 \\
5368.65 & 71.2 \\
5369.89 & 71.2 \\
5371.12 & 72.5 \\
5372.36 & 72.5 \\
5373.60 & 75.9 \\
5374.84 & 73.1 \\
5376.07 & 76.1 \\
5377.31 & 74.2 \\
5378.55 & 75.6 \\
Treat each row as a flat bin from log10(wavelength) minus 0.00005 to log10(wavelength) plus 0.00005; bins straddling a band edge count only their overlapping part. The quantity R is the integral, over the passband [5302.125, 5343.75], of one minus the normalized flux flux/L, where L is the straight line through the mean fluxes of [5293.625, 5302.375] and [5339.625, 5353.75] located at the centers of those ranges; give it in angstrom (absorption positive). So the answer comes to -0.6 angstrom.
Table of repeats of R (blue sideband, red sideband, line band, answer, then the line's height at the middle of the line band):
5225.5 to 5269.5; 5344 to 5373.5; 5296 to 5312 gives -0.4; 71.7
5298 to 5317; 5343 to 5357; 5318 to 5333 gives 1.3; 75.9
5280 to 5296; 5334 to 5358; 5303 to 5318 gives -0.5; 74.5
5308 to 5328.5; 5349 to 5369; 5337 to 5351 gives 0.2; 75.2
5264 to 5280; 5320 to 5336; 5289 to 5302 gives -1.0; 66.6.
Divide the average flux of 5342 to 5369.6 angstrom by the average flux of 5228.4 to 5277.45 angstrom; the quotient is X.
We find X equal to 1.1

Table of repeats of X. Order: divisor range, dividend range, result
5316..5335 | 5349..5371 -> 1.09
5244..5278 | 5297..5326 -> 1.11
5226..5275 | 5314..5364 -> 1.09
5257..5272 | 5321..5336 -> 1.09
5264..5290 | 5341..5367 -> 1.10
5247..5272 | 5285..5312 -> 1.12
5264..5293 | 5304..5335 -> 1.05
